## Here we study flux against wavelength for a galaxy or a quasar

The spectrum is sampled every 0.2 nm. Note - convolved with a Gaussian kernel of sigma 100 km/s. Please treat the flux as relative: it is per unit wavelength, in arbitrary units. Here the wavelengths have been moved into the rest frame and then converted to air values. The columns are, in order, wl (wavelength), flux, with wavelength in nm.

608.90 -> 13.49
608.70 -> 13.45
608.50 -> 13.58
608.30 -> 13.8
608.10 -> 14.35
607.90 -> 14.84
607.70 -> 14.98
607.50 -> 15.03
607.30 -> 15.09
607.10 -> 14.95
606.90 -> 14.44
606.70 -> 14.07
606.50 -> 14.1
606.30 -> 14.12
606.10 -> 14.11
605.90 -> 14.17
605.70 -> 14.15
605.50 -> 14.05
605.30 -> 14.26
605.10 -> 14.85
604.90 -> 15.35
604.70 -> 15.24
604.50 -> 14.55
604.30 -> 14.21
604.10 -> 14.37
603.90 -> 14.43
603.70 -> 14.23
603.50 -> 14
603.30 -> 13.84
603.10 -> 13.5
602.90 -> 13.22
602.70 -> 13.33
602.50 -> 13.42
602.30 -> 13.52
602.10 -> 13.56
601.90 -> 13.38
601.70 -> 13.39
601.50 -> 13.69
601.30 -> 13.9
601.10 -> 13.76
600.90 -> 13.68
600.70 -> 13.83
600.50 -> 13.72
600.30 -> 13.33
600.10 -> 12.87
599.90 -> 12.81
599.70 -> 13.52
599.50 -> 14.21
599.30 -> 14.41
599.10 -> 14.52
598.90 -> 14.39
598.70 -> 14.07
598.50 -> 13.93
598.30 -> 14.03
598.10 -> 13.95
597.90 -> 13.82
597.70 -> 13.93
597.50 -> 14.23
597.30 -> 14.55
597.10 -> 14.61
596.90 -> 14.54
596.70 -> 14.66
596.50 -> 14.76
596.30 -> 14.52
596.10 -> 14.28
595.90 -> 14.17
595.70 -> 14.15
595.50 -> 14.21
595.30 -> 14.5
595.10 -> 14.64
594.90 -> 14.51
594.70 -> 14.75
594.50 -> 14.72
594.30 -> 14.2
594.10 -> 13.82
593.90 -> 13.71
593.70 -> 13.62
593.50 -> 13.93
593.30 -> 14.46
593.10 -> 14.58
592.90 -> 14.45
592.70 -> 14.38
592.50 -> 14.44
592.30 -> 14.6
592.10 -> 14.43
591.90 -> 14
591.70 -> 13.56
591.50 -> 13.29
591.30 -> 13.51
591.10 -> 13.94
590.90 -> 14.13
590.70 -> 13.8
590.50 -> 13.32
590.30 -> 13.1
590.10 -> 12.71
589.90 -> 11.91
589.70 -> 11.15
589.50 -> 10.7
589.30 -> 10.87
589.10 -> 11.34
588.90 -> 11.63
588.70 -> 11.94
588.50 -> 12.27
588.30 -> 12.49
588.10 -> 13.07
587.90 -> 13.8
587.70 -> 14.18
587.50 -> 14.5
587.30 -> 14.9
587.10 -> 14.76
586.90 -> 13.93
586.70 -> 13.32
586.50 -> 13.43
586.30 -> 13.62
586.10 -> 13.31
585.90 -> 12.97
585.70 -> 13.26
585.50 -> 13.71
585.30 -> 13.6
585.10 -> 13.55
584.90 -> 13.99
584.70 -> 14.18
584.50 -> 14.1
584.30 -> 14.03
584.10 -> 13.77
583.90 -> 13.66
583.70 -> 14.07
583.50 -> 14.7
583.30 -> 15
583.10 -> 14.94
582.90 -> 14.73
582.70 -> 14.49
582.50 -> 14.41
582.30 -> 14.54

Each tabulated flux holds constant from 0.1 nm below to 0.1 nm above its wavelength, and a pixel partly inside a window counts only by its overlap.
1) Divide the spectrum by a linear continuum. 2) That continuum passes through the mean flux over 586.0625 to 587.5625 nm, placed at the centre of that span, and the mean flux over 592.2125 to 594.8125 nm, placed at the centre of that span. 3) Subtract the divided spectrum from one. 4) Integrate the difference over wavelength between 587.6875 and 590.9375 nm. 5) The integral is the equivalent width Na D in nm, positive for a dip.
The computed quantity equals 0.39 nm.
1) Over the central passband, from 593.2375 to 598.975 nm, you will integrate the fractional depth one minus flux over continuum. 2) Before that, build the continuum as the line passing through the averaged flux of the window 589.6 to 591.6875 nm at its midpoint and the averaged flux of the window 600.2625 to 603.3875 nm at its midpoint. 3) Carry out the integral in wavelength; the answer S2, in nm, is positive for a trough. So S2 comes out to -0.40 nm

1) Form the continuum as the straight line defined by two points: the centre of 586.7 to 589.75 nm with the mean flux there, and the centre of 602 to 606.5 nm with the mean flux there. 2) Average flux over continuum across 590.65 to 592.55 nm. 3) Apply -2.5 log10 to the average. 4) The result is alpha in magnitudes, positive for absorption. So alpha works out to -0.070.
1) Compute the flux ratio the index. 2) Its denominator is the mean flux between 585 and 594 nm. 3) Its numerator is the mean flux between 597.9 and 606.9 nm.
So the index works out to 1.0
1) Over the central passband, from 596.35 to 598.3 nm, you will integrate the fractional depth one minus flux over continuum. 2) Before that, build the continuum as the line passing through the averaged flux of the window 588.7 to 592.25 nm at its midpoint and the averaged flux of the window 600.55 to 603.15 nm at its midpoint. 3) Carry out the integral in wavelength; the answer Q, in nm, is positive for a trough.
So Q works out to -0.16 nm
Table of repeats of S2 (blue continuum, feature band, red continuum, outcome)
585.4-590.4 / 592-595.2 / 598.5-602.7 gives -0.26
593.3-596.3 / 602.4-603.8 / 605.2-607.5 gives 0.07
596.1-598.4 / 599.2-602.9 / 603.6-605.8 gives 0.22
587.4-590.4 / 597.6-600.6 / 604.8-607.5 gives -0.05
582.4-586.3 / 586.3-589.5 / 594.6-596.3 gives 0.25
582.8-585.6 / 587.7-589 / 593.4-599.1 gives 0.14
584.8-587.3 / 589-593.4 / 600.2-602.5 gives 0.11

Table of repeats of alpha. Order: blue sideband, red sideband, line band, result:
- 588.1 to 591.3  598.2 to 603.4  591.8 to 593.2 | -0.13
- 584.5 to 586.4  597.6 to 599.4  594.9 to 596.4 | -0.03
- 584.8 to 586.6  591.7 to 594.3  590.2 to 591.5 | 0.03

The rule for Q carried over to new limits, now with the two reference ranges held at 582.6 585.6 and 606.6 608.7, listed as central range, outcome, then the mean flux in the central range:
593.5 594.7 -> 0.02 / 14.1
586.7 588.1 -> 0.00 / 14.2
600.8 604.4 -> 0.16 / 13.7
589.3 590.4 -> 0.19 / 11.8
